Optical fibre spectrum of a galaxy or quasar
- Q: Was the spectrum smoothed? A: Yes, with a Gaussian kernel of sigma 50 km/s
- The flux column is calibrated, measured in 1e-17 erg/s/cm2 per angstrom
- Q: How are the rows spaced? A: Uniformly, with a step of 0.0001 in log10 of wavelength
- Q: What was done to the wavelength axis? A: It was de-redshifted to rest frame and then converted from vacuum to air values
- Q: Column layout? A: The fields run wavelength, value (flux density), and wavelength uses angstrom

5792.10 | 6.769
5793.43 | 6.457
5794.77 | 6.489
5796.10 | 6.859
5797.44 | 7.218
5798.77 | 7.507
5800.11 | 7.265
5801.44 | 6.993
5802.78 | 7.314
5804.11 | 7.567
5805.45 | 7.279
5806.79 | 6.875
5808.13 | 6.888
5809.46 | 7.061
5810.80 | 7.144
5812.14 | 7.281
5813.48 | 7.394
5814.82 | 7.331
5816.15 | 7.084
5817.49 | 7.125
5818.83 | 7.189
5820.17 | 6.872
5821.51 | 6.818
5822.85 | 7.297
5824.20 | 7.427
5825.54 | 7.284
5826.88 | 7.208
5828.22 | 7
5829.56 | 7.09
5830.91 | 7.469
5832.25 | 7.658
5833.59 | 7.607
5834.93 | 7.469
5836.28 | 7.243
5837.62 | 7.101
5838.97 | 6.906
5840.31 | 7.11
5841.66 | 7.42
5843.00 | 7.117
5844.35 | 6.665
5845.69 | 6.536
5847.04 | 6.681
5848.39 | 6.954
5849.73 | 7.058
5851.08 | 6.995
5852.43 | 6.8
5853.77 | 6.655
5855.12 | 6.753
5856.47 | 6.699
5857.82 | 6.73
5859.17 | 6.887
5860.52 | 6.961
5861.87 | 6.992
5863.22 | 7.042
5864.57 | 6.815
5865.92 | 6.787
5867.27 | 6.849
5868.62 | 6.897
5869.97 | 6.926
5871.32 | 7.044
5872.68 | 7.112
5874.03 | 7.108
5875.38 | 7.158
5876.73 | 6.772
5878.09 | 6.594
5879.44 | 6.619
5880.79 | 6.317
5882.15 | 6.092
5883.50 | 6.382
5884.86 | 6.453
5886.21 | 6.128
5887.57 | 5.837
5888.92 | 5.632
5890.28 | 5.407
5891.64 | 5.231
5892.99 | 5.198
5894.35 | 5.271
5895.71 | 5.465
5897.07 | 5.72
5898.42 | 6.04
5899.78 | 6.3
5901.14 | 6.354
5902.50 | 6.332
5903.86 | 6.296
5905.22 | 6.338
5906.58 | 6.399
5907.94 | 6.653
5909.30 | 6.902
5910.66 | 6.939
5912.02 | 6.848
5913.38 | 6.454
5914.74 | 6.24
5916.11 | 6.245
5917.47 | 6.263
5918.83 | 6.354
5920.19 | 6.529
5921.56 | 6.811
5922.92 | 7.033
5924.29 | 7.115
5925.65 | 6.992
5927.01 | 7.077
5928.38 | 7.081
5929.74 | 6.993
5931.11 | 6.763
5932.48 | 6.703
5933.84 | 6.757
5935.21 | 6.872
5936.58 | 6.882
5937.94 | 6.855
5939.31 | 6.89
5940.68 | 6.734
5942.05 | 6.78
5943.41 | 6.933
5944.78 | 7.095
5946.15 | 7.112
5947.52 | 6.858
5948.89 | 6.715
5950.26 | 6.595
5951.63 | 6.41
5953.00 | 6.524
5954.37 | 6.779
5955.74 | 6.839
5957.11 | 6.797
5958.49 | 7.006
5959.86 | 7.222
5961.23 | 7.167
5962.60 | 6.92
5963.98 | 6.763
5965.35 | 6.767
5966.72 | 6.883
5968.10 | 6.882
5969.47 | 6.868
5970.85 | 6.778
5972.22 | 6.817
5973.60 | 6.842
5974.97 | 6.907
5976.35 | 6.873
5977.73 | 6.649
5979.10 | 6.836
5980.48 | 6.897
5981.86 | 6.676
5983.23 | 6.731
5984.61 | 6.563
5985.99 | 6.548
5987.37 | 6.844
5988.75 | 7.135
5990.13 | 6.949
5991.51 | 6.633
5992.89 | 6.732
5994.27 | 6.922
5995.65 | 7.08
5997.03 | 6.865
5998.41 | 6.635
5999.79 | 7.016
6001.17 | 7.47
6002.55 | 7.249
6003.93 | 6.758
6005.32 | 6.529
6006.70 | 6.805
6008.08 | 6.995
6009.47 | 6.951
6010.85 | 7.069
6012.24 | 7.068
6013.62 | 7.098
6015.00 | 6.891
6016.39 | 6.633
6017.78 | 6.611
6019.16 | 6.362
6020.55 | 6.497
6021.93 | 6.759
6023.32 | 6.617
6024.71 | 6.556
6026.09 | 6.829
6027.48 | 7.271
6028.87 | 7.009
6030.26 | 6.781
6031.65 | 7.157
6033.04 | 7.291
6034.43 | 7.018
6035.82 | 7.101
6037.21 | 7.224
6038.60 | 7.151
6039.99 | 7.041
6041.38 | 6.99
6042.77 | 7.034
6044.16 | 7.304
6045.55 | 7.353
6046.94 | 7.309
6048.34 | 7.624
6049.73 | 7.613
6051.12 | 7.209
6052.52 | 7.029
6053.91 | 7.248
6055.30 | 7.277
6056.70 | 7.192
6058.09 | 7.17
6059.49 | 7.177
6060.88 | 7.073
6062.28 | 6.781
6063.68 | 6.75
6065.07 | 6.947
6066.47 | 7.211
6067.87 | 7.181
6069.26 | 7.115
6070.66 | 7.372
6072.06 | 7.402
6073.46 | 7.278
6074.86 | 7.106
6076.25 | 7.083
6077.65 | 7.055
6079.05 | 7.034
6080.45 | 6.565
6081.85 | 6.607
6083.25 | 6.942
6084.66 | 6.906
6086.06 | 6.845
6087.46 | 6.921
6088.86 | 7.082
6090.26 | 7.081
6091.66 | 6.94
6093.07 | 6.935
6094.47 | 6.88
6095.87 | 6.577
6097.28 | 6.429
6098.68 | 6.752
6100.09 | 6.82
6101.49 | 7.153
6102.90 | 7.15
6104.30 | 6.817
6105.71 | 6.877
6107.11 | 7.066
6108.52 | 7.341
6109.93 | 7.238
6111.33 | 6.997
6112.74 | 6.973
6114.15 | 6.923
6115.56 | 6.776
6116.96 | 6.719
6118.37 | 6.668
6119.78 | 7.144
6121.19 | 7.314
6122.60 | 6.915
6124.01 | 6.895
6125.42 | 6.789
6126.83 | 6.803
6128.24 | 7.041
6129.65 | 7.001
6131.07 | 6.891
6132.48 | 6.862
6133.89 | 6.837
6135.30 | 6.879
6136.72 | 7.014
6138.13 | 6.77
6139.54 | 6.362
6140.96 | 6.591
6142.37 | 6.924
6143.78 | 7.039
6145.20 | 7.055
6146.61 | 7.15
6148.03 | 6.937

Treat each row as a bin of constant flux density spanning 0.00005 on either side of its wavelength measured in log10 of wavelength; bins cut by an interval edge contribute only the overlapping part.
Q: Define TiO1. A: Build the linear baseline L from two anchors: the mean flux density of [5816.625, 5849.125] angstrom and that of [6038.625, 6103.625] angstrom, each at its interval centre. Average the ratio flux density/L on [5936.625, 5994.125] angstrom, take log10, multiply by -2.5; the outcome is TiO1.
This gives 0.04 mag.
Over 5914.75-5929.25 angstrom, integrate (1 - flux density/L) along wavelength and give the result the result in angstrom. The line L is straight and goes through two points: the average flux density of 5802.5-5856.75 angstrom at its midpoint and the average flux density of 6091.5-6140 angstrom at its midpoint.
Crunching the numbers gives 0.6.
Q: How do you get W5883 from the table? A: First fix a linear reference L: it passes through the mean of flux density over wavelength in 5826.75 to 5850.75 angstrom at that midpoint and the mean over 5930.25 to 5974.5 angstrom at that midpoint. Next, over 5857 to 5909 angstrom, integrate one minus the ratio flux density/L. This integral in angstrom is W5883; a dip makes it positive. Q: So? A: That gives 4.54 angstrom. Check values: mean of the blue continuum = 7.12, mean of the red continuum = 6.84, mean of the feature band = 6.4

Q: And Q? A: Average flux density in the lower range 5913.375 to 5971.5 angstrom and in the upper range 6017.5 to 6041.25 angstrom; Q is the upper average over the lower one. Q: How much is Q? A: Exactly 1.0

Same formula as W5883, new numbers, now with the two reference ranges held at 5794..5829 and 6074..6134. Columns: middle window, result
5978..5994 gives 0.54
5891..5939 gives 4.04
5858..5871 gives 0.37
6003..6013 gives 0.15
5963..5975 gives 0.33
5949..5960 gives 0.45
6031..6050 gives -0.67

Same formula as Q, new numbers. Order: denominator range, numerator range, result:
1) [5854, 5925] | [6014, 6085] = 1.09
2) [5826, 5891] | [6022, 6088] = 1.04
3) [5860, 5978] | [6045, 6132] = 1.06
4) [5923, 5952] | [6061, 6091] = 1.02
